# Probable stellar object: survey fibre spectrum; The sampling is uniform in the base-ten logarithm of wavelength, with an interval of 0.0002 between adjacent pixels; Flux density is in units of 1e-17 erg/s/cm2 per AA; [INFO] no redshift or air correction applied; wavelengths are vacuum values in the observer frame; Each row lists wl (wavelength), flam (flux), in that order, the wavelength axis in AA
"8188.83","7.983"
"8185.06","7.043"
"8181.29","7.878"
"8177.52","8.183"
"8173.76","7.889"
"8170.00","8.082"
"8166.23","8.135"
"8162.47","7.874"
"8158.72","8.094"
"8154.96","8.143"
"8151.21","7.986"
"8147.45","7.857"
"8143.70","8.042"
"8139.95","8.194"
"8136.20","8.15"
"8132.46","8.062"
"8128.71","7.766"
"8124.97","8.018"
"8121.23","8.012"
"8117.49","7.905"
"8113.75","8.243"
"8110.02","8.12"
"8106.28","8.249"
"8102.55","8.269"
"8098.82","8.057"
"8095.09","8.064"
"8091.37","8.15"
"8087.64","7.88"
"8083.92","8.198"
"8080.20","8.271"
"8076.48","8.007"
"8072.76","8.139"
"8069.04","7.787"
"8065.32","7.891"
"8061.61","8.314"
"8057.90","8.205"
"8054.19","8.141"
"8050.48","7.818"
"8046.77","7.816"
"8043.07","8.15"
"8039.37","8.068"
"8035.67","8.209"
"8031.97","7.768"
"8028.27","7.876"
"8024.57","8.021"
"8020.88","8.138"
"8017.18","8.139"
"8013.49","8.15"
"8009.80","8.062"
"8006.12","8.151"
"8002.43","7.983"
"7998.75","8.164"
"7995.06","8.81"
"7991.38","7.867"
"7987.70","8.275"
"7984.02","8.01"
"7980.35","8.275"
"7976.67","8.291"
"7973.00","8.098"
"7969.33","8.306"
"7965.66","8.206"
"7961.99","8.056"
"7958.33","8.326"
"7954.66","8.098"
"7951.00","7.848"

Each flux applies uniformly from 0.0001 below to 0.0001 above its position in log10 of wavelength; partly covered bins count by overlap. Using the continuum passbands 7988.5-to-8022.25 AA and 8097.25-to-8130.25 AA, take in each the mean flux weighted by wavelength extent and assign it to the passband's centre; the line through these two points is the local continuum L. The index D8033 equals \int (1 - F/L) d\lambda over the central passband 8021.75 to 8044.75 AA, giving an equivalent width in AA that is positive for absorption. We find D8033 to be 0.35 AA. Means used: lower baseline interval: 8.17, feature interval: 8.02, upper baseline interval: 8.07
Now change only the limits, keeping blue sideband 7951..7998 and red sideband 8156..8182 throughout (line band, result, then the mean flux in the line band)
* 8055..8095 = 0.1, 8.09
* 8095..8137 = 0.0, 8.08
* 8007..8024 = 0.1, 8.12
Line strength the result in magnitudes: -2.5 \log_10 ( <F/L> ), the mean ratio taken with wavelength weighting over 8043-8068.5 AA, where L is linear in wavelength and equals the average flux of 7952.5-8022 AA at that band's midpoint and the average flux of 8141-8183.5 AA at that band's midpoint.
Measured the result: 0.01 mag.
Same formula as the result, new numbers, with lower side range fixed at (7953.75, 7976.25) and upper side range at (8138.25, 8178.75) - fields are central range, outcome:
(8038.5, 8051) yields 0.02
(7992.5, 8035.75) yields 0.01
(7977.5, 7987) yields 0.00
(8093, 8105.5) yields -0.01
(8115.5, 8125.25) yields 0.01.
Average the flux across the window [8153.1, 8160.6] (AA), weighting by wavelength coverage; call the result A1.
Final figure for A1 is 8.12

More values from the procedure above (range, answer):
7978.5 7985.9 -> 8.14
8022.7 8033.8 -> 7.89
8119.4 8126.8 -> 8.02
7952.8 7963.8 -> 8.16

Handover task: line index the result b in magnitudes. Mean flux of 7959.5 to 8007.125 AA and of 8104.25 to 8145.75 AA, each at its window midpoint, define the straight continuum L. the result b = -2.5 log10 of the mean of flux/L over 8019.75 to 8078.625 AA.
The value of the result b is 0.02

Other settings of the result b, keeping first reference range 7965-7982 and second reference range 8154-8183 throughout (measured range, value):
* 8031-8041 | 0.02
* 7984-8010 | 0.00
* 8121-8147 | 0.01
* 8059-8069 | 0.01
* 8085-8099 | 0.01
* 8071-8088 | 0.00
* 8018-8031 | 0.02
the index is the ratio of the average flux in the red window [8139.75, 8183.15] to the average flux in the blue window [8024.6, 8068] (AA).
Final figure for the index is 1.0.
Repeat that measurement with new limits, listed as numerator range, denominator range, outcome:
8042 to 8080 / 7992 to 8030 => 0.99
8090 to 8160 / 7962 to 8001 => 0.98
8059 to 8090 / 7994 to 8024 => 0.99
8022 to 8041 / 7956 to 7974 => 0.97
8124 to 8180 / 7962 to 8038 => 0.99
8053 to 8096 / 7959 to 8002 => 0.99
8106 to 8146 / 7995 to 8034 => 1.00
